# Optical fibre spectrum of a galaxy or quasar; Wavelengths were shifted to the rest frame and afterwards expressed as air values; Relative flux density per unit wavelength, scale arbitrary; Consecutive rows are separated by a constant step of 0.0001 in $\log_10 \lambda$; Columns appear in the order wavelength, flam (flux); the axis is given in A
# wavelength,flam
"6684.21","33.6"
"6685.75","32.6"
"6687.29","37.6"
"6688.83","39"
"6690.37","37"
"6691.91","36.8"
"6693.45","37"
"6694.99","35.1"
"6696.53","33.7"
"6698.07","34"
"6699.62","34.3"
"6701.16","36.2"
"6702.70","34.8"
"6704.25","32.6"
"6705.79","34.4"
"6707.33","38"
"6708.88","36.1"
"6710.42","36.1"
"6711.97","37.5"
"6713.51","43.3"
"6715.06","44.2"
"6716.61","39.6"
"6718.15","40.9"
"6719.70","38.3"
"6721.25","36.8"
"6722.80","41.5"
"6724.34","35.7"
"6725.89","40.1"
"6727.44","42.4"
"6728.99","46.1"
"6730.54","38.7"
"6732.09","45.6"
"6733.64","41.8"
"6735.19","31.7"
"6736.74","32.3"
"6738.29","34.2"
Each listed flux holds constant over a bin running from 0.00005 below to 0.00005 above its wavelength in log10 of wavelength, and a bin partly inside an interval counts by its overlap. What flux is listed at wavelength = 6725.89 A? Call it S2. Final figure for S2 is 40.1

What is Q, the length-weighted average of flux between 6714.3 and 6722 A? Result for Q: 39.9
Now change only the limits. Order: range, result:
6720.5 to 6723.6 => 39.2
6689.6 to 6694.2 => 36.9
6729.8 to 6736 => 39.4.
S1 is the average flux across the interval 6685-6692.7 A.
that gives 36.6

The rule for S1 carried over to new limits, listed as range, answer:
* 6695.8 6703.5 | 34.6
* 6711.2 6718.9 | 41.1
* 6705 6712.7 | 36.4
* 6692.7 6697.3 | 35.3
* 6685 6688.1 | 35.2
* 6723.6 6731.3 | 40.6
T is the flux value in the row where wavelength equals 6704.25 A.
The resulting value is 32.6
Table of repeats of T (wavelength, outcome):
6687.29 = 37.6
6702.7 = 34.8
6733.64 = 41.8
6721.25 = 36.8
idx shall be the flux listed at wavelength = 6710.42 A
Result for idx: 36.1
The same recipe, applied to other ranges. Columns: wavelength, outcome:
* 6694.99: 35.1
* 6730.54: 38.7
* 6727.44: 42.4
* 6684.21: 33.6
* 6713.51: 43.3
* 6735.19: 31.7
